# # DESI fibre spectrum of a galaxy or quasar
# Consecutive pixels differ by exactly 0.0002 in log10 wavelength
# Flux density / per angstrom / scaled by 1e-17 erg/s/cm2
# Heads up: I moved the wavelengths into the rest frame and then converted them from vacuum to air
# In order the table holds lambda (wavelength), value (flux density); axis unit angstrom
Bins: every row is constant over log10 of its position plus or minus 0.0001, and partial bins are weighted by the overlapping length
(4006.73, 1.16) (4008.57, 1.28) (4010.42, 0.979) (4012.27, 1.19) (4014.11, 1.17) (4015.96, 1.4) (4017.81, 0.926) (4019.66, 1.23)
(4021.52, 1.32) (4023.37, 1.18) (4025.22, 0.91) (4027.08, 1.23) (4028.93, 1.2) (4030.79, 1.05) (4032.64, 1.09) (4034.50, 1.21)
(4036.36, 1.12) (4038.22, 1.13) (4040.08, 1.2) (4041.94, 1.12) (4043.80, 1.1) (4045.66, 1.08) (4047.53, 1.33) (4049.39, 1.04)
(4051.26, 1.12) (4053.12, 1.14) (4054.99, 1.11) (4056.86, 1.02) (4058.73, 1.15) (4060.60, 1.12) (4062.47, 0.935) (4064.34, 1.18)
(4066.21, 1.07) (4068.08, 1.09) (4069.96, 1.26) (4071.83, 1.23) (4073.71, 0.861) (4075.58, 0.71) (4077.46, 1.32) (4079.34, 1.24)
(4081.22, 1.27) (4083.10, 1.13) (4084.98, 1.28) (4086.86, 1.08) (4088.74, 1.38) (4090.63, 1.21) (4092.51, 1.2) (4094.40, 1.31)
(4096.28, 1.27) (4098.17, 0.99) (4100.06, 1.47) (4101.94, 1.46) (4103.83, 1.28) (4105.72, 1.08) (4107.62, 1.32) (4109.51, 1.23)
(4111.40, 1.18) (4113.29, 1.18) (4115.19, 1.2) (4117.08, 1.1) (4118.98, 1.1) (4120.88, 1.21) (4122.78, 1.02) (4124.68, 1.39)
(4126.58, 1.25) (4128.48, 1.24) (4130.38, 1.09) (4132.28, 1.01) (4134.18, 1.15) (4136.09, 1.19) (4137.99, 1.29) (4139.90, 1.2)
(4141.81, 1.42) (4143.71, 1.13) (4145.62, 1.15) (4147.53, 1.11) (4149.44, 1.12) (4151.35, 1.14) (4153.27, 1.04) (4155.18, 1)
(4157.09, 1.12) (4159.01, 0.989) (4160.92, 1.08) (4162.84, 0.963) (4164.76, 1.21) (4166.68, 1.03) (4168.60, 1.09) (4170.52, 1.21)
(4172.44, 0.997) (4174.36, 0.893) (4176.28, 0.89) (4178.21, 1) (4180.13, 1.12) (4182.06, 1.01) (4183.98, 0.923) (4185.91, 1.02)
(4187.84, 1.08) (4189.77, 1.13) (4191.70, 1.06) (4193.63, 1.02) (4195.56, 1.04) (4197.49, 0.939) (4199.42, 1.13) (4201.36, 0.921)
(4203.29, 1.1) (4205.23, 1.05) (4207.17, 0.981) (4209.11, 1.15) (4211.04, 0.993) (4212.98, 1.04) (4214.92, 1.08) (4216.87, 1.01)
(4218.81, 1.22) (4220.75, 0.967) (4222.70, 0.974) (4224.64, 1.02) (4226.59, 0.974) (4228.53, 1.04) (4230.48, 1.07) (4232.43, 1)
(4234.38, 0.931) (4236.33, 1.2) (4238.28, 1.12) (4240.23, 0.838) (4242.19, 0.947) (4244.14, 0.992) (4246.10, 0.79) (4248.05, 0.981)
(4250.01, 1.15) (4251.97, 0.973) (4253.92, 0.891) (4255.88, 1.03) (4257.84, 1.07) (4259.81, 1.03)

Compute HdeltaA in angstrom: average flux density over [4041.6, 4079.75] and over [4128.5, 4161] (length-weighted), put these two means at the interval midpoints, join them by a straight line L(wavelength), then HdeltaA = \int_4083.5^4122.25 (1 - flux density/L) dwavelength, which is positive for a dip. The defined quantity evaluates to -3.6 angstrom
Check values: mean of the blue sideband 1.1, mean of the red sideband 1.14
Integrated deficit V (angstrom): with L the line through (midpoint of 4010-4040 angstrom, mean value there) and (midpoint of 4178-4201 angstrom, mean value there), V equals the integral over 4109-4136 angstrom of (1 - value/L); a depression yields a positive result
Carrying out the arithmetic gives -2.09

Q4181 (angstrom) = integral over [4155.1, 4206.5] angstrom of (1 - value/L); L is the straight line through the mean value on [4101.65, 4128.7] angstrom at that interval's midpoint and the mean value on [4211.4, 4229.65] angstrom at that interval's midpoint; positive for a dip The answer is 2.9 angstrom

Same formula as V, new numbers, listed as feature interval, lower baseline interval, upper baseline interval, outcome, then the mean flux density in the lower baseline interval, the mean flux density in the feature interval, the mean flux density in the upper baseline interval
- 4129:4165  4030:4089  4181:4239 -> -1.7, 1.13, 1.13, 1.04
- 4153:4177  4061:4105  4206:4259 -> 1.1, 1.18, 1.04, 1.02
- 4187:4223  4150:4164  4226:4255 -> -1.0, 1.05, 1.05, 0.994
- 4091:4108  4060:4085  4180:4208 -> -2.5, 1.12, 1.26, 1.03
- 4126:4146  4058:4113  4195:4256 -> -1.2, 1.18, 1.19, 1.02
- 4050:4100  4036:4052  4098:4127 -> 1.3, 1.14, 1.15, 1.22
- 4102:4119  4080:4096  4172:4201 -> -0.3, 1.23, 1.2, 1.02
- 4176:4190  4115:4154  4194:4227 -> 0.8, 1.17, 1.02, 1.04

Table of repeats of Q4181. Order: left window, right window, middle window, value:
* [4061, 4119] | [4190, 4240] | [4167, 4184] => 1.01 angstrom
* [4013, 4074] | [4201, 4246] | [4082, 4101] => -2.20 angstrom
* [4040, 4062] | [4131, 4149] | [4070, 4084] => 0.24 angstrom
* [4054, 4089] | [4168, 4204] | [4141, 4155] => -1.14 angstrom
